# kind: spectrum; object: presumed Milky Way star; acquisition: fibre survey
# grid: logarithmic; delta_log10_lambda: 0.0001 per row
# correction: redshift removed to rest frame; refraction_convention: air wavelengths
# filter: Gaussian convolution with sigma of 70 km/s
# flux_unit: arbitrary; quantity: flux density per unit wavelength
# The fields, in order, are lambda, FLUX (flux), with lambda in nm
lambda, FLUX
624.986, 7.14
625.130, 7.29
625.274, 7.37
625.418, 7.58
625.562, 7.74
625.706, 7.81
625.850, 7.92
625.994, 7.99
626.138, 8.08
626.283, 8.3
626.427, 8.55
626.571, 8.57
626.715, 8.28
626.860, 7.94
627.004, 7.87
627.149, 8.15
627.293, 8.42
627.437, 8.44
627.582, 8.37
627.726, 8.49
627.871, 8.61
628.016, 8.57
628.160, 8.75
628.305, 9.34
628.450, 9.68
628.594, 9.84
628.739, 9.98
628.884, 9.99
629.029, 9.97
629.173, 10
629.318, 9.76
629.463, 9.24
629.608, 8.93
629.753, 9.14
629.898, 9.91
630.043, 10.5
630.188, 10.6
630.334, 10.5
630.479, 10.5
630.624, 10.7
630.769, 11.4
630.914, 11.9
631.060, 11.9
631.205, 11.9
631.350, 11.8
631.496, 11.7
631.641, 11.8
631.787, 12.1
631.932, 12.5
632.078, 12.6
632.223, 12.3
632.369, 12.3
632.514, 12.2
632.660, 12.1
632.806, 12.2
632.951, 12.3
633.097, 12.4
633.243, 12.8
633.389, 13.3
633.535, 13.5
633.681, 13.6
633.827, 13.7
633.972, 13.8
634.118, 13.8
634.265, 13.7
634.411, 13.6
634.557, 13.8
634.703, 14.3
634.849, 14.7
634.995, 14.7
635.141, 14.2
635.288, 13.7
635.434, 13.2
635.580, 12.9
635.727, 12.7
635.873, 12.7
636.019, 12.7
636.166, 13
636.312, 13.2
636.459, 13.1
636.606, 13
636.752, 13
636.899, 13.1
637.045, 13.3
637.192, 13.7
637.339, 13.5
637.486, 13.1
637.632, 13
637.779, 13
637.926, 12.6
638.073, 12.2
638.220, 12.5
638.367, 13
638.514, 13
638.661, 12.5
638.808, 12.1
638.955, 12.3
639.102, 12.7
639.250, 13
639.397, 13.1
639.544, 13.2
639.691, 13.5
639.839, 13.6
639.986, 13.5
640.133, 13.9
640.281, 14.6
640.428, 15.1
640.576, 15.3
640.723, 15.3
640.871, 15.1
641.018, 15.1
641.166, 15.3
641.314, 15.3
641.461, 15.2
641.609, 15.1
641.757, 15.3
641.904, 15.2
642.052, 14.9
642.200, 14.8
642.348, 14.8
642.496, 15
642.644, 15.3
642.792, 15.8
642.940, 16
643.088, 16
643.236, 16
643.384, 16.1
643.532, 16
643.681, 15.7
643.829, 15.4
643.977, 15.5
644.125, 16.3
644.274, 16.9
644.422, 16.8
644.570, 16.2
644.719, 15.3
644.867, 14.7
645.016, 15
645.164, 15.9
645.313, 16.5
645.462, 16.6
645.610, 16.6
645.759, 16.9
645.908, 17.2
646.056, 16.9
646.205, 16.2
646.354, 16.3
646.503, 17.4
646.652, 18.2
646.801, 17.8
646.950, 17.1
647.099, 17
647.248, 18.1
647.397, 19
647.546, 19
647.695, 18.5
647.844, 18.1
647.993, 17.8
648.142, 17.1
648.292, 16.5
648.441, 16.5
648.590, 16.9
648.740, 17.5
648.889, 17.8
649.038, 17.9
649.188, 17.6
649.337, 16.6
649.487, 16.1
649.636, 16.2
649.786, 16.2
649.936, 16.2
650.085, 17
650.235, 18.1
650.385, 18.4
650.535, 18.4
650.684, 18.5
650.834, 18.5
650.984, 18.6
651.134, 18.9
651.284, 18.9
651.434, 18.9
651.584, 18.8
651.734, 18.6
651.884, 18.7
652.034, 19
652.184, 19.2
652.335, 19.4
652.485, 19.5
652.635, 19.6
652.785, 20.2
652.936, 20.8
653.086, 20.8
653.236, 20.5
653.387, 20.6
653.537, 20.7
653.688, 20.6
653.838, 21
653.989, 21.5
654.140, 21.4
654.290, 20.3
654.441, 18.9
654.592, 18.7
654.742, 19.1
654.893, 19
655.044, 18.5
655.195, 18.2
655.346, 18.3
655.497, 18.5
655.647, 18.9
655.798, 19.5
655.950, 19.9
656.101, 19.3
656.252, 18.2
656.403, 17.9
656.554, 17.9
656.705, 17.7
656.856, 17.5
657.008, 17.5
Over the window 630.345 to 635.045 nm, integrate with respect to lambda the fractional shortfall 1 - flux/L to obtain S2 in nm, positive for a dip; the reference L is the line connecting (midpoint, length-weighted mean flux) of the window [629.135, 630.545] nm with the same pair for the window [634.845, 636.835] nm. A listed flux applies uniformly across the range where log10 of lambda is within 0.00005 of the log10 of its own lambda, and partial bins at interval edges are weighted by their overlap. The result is -0.459 nm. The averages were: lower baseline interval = 9.9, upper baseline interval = 13.3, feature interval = 12.6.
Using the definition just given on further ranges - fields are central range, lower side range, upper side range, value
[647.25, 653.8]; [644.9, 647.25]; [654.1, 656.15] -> -0.182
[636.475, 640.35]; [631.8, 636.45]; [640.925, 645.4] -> 0.334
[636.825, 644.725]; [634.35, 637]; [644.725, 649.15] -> 0.354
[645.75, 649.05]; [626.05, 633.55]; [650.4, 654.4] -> 0.024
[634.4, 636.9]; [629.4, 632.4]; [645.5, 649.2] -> -0.094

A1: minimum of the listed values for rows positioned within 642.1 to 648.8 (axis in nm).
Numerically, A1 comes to 14.7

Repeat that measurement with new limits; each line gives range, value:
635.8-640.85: 12.1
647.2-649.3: 16.5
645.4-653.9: 16.1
